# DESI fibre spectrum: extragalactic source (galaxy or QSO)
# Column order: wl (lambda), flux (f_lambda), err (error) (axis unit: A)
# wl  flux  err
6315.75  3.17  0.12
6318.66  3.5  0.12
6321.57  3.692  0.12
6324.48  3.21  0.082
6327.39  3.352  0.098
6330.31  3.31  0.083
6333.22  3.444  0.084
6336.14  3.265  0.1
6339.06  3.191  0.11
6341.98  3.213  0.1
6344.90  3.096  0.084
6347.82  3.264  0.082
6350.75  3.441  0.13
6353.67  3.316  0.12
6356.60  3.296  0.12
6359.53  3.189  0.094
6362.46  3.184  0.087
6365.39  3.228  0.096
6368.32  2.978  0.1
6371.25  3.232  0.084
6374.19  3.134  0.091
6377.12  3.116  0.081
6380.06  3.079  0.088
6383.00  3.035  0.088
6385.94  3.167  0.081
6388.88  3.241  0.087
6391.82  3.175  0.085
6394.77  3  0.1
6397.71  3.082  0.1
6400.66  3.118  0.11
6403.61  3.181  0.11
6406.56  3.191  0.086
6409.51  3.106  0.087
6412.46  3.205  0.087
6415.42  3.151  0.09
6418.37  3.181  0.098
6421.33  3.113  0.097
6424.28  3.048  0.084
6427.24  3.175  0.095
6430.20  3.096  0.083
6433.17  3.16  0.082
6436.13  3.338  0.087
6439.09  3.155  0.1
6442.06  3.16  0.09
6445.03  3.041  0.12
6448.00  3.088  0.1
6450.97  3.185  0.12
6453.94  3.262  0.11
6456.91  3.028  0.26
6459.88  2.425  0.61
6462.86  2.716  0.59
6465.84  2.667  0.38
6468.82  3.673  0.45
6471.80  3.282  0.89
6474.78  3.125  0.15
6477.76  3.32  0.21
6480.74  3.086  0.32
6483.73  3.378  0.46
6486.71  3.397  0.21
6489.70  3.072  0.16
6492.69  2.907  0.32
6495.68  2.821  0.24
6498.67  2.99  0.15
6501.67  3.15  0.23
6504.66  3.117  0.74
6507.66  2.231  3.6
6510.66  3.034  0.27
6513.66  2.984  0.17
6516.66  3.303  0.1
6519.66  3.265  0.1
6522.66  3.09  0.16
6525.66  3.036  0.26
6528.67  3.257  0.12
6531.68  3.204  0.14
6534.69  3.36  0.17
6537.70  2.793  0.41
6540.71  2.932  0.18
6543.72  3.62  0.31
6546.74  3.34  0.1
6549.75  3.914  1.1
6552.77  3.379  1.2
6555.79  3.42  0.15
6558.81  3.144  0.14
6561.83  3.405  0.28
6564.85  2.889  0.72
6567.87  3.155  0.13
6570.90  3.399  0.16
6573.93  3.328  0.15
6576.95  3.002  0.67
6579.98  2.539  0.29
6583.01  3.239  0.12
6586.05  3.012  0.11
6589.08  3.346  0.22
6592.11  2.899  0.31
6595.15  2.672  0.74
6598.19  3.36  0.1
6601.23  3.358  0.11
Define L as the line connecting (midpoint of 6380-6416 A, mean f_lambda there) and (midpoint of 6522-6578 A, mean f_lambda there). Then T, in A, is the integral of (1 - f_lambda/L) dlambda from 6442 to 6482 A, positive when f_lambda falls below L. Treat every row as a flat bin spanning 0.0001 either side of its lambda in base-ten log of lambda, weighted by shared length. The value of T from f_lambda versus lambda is 1.39 A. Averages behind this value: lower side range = 3.13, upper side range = 3.25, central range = 3.07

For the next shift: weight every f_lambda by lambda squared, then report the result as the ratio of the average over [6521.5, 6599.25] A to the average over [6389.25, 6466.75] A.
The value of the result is 1.1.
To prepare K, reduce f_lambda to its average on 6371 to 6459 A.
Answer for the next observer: 3.14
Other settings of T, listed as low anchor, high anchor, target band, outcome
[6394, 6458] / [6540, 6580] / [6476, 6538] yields 2.6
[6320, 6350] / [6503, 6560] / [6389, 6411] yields 0.9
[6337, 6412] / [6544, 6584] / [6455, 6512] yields 3.5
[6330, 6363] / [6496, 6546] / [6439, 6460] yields 0.6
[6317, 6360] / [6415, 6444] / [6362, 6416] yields 1.6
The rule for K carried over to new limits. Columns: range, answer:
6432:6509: 3.07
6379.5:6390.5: 3.14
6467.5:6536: 3.13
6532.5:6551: 3.31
